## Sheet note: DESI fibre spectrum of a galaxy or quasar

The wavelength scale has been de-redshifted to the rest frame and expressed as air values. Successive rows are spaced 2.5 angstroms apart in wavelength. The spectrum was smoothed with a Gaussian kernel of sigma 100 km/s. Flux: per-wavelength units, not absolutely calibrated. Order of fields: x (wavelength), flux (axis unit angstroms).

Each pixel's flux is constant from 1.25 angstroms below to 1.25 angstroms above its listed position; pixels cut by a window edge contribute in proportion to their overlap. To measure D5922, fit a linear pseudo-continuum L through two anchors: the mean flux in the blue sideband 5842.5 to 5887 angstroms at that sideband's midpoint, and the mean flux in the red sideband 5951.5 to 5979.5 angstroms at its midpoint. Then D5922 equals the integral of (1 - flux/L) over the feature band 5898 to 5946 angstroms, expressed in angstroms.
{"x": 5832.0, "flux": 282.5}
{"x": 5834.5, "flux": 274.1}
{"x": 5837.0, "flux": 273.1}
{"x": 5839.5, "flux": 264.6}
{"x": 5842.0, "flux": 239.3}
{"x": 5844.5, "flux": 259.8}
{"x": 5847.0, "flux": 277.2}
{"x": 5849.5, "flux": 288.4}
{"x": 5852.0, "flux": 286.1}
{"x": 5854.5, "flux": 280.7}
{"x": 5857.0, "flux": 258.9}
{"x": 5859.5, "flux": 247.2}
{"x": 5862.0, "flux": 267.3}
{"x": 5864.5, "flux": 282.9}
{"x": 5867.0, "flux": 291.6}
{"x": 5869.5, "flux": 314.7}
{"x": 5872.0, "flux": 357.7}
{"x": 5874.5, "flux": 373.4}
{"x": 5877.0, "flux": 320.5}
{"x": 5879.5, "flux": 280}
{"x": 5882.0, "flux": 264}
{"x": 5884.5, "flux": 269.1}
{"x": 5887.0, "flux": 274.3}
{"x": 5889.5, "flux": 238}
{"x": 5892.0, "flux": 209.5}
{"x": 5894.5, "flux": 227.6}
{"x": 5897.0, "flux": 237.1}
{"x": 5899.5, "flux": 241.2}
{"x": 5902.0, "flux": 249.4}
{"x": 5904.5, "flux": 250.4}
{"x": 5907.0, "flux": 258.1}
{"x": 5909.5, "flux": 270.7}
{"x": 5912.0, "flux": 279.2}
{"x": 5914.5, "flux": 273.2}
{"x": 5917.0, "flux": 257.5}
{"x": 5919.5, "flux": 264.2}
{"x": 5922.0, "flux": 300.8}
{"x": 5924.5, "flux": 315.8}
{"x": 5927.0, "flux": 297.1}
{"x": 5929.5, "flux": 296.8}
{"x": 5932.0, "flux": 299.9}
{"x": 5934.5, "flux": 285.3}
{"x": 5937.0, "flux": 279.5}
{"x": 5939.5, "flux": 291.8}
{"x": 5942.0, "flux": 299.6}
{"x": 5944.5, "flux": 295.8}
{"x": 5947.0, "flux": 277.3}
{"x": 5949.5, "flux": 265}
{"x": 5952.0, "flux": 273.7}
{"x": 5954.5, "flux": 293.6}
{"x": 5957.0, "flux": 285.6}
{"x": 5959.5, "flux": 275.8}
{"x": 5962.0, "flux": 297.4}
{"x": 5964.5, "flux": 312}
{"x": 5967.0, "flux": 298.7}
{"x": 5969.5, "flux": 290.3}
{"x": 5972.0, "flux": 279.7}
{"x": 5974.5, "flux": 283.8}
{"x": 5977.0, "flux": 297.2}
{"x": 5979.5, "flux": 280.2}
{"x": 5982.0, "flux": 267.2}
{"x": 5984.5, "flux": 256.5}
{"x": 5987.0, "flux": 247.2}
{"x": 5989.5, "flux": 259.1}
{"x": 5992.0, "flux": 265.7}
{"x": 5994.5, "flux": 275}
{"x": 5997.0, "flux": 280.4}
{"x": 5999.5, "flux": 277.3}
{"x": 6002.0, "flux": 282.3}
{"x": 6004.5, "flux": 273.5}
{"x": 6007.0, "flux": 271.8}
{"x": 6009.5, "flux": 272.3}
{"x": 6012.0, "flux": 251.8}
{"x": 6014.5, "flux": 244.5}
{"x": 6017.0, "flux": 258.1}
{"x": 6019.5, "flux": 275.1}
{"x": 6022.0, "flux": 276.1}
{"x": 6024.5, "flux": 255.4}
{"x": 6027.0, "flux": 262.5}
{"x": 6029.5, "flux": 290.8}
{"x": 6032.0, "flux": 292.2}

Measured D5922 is 1.67 angstroms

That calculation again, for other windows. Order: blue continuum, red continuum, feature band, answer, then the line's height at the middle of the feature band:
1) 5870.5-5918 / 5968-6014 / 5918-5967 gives -3.33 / 271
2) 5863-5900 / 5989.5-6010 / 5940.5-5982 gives -1.74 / 276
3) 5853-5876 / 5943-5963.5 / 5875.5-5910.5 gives 4.28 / 293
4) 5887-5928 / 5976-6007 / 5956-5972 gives -1.45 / 268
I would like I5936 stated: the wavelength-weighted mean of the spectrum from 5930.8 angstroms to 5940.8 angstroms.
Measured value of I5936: 289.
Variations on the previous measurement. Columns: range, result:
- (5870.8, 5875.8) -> 365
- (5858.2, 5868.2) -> 272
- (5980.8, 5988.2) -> 257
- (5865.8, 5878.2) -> 332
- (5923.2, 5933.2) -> 302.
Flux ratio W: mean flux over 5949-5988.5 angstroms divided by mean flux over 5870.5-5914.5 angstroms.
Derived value 1.04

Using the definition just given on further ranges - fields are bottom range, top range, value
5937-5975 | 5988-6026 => 0.93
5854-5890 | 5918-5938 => 1.01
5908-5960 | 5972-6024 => 0.95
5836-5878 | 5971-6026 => 0.94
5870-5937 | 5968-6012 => 0.99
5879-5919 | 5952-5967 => 1.15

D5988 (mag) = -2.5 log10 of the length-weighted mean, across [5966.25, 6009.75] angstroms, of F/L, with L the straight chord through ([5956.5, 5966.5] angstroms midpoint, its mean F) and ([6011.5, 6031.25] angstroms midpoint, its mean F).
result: 0.02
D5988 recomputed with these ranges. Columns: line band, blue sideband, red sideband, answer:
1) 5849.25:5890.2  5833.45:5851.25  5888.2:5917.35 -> -0.11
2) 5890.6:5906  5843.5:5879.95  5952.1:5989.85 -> 0.22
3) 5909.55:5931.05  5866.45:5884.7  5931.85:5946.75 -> 0.04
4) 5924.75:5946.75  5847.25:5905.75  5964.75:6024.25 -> -0.08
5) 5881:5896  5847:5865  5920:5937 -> 0.15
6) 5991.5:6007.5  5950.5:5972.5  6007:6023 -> -0.02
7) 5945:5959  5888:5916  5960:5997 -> -0.04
